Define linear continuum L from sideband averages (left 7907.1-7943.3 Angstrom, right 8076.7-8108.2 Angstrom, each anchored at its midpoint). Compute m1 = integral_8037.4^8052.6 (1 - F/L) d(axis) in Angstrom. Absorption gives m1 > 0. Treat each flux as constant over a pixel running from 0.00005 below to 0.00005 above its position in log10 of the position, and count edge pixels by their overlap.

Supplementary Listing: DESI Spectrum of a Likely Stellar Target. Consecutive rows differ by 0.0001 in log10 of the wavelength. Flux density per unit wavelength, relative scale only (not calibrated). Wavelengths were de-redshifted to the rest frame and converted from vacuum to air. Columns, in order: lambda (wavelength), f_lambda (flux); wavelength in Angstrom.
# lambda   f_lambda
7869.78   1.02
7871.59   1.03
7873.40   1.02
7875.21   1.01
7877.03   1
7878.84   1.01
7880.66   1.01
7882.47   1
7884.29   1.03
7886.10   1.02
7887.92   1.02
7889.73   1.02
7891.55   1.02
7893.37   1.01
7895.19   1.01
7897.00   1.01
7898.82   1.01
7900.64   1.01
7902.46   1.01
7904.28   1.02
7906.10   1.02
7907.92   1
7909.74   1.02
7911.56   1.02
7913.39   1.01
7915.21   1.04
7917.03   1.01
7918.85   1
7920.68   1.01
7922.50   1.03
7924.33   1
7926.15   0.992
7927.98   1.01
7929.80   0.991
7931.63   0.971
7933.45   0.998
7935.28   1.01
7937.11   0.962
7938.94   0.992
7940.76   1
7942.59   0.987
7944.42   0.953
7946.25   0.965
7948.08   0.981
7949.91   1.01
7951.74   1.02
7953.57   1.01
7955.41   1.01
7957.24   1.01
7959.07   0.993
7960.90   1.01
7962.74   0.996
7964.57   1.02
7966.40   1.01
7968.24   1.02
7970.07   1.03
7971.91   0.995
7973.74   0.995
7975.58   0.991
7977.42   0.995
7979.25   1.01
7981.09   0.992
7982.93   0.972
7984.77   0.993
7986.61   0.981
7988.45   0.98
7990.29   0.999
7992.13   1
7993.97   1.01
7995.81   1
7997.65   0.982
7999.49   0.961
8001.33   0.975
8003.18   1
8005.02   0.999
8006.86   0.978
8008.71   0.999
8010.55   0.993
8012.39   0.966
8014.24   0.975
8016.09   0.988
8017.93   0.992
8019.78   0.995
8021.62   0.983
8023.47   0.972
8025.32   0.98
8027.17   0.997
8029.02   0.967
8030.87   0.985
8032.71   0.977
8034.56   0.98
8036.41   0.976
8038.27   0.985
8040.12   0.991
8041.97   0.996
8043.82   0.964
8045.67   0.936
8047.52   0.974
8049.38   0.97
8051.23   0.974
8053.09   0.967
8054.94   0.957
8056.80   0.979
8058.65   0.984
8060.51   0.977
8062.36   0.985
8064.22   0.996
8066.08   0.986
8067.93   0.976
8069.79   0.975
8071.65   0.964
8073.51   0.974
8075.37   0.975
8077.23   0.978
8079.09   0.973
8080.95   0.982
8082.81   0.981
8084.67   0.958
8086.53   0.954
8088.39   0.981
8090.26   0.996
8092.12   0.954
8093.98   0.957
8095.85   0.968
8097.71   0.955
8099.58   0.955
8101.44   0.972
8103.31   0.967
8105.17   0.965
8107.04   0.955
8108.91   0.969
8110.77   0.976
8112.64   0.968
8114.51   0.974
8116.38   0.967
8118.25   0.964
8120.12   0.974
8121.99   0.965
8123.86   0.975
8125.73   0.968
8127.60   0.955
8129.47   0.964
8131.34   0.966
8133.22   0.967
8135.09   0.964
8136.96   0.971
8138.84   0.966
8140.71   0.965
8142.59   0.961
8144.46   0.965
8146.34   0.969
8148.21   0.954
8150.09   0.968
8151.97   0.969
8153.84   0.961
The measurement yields 0.1 Angstrom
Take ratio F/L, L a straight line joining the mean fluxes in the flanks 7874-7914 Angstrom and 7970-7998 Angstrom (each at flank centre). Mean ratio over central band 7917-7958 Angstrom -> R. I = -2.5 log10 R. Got 0.01 mag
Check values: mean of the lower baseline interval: 1.01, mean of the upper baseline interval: 0.994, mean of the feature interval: 0.996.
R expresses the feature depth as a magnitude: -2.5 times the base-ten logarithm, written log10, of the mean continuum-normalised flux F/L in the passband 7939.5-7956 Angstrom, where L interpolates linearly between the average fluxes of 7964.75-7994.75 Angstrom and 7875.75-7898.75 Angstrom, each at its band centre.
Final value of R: 0.01 mag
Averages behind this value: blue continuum 1.01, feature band 0.992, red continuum 0.999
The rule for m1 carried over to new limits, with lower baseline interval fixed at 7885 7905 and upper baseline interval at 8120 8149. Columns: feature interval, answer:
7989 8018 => 0.1 Angstrom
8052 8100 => 0.2 Angstrom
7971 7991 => 0.1 Angstrom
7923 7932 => 0.1 Angstrom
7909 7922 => -0.1 Angstrom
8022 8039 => 0.1 Angstrom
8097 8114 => 0.1 Angstrom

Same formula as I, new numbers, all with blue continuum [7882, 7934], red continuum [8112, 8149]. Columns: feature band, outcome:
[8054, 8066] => 0.000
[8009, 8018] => 0.007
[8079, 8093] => 0.003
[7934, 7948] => 0.025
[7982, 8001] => 0.007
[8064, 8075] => 0.001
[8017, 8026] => 0.003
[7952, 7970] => -0.011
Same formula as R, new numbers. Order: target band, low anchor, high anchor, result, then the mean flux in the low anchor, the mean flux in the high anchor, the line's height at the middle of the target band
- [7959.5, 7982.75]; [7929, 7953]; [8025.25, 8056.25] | -0.02 mag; 0.988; 0.975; 0.984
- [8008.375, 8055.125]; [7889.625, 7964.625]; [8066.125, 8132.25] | 0.00 mag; 1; 0.969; 0.983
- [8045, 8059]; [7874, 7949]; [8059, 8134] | 0.01 mag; 1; 0.97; 0.979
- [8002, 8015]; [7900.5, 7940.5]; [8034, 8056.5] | -0.01 mag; 1.01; 0.972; 0.982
